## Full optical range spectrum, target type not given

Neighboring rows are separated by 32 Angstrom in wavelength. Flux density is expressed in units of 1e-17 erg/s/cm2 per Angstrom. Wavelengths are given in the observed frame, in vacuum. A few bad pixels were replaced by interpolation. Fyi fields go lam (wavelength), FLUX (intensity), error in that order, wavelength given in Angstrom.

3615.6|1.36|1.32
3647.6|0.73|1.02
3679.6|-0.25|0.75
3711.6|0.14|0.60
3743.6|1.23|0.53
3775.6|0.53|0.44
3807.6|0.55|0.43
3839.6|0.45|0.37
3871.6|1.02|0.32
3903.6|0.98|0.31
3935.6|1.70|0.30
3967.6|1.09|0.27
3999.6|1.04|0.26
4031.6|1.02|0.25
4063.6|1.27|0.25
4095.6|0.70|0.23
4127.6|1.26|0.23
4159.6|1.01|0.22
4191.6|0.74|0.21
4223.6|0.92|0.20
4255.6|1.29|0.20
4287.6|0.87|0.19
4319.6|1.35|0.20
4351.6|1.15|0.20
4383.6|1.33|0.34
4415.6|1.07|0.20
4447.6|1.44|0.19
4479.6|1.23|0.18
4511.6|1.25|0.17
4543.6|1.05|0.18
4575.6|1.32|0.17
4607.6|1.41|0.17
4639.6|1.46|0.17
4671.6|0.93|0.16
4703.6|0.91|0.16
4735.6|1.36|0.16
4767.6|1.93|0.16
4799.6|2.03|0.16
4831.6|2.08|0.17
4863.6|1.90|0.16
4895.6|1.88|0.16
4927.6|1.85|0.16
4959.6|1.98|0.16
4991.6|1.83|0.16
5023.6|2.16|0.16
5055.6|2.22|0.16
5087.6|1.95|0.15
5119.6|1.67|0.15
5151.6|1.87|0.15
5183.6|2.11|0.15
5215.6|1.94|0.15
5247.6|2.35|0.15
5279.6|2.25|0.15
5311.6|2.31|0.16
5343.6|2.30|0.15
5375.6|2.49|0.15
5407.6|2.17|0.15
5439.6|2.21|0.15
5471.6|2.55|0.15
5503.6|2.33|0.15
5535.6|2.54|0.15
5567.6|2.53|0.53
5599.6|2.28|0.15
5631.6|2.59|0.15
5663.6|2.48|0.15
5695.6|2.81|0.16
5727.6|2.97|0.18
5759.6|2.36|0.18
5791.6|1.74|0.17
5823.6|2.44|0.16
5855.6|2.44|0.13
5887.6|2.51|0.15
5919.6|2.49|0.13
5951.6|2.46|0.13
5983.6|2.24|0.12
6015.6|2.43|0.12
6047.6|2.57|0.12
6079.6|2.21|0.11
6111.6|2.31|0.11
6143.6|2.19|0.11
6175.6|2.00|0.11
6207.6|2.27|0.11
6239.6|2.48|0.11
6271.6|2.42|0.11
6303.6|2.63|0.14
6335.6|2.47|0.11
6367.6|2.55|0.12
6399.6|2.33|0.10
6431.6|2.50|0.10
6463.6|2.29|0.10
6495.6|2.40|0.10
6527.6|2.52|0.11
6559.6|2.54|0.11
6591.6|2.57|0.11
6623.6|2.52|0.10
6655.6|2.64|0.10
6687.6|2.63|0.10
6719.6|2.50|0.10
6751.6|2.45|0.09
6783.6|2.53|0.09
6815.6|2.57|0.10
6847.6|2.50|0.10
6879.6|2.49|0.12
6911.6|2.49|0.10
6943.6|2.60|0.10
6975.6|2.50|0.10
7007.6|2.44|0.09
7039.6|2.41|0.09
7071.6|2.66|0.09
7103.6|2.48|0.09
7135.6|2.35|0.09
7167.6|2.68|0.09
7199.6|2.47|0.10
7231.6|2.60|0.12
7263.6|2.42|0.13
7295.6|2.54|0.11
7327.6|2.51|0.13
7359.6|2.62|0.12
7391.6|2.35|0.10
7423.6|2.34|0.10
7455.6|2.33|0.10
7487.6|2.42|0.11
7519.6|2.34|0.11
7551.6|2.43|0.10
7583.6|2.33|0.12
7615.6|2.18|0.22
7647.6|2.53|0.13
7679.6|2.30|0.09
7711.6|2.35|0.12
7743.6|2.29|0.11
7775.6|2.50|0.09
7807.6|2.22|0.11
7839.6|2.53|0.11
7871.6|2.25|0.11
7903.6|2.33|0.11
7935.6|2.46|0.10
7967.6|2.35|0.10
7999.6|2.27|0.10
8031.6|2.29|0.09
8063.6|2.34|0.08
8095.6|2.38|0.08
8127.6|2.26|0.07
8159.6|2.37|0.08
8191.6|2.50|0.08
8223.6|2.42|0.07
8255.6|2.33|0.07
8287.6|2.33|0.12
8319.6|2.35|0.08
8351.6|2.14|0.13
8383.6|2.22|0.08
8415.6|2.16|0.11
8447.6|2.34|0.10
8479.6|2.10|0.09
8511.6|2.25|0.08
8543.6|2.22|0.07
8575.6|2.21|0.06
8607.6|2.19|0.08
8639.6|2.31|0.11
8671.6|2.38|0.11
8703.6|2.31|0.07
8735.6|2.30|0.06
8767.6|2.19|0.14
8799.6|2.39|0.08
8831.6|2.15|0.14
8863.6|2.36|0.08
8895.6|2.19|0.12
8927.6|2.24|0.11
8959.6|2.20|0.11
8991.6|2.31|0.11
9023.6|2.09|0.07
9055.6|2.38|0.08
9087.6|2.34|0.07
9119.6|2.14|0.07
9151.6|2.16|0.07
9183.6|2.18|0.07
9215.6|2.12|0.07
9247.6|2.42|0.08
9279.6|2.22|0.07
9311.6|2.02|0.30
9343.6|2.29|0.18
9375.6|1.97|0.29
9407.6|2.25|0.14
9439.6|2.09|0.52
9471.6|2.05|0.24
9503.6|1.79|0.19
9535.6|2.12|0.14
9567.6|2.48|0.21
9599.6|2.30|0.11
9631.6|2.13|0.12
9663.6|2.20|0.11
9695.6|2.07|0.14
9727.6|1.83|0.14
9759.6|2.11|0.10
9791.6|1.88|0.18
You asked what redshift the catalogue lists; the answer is 0.19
